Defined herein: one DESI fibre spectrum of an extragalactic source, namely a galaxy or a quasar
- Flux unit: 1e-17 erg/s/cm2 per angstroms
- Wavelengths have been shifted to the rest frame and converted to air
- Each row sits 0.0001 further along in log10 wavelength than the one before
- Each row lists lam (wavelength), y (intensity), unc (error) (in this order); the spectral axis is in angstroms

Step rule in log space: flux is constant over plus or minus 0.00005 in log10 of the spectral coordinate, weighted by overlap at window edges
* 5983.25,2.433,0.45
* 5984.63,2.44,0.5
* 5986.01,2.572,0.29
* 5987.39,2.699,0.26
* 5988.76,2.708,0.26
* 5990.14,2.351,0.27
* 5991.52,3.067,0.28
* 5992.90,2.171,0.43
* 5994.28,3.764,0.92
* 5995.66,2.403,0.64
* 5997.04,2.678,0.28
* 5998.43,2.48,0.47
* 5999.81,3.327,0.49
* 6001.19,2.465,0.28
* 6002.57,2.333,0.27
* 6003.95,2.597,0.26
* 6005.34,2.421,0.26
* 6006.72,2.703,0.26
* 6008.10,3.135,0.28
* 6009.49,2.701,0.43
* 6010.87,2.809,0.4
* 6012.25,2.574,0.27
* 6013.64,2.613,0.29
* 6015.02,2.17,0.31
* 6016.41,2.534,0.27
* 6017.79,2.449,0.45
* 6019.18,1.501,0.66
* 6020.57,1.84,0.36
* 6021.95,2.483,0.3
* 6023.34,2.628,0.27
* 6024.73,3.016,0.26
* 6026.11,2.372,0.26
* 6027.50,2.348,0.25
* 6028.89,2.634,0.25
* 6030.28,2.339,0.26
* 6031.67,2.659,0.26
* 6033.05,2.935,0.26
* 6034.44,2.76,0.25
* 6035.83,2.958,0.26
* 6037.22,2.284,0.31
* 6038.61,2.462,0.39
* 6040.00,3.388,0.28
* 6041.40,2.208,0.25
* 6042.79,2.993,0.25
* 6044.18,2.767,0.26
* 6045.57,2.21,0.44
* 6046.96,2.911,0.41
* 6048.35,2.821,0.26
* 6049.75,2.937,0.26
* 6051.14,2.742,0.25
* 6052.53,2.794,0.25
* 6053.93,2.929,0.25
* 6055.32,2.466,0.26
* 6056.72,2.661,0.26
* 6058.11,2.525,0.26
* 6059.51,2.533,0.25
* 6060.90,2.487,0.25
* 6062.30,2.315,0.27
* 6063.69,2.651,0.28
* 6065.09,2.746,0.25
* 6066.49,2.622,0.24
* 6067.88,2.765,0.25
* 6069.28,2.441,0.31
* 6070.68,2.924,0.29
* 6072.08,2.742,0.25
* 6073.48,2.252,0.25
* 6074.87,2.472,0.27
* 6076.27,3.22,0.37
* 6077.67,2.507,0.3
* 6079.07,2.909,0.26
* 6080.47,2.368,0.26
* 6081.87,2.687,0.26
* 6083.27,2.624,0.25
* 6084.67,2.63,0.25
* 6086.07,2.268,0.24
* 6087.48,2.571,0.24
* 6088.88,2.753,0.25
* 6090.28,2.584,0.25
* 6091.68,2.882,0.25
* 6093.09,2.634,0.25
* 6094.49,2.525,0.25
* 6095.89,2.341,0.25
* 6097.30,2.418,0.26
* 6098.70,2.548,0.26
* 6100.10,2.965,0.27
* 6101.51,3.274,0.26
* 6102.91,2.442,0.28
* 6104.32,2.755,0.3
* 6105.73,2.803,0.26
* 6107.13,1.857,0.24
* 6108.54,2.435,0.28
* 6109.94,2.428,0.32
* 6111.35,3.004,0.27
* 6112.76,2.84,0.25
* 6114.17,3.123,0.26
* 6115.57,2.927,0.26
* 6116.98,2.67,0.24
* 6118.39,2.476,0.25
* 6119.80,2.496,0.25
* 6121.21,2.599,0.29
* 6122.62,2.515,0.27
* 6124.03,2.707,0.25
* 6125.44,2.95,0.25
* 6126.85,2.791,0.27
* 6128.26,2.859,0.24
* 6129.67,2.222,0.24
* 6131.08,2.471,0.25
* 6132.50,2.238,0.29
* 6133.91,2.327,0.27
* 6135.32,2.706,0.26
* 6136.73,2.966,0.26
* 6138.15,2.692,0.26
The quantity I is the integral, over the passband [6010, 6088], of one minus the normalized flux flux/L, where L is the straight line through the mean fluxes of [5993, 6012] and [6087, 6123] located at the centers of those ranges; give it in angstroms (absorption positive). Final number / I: 2.8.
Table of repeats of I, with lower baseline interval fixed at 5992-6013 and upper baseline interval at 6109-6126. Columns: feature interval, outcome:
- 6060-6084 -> 0.8 angstroms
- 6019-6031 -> 1.4 angstroms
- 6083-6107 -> 0.8 angstroms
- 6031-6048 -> 0.0 angstroms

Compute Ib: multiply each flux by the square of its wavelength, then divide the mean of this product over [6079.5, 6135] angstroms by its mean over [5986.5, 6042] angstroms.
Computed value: 1.0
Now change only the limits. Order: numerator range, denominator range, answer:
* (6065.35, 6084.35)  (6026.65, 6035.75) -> 1.02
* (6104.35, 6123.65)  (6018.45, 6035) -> 1.10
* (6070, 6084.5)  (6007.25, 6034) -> 1.08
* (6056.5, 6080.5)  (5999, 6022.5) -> 1.07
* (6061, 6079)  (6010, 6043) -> 1.06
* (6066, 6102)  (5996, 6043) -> 1.05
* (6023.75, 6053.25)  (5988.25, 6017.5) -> 1.02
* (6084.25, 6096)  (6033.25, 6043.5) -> 0.96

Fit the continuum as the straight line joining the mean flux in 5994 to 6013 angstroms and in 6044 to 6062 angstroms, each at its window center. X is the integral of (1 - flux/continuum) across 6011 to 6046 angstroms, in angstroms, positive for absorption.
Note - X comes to 2.07 angstroms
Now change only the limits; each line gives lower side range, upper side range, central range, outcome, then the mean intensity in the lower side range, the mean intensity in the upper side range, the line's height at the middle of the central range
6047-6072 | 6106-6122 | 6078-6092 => 0.2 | 2.68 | 2.63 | 2.65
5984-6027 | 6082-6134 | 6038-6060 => -1.0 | 2.58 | 2.62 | 2.6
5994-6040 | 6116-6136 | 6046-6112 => -1.5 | 2.59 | 2.58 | 2.58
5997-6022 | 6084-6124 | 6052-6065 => -0.1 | 2.51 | 2.64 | 2.58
